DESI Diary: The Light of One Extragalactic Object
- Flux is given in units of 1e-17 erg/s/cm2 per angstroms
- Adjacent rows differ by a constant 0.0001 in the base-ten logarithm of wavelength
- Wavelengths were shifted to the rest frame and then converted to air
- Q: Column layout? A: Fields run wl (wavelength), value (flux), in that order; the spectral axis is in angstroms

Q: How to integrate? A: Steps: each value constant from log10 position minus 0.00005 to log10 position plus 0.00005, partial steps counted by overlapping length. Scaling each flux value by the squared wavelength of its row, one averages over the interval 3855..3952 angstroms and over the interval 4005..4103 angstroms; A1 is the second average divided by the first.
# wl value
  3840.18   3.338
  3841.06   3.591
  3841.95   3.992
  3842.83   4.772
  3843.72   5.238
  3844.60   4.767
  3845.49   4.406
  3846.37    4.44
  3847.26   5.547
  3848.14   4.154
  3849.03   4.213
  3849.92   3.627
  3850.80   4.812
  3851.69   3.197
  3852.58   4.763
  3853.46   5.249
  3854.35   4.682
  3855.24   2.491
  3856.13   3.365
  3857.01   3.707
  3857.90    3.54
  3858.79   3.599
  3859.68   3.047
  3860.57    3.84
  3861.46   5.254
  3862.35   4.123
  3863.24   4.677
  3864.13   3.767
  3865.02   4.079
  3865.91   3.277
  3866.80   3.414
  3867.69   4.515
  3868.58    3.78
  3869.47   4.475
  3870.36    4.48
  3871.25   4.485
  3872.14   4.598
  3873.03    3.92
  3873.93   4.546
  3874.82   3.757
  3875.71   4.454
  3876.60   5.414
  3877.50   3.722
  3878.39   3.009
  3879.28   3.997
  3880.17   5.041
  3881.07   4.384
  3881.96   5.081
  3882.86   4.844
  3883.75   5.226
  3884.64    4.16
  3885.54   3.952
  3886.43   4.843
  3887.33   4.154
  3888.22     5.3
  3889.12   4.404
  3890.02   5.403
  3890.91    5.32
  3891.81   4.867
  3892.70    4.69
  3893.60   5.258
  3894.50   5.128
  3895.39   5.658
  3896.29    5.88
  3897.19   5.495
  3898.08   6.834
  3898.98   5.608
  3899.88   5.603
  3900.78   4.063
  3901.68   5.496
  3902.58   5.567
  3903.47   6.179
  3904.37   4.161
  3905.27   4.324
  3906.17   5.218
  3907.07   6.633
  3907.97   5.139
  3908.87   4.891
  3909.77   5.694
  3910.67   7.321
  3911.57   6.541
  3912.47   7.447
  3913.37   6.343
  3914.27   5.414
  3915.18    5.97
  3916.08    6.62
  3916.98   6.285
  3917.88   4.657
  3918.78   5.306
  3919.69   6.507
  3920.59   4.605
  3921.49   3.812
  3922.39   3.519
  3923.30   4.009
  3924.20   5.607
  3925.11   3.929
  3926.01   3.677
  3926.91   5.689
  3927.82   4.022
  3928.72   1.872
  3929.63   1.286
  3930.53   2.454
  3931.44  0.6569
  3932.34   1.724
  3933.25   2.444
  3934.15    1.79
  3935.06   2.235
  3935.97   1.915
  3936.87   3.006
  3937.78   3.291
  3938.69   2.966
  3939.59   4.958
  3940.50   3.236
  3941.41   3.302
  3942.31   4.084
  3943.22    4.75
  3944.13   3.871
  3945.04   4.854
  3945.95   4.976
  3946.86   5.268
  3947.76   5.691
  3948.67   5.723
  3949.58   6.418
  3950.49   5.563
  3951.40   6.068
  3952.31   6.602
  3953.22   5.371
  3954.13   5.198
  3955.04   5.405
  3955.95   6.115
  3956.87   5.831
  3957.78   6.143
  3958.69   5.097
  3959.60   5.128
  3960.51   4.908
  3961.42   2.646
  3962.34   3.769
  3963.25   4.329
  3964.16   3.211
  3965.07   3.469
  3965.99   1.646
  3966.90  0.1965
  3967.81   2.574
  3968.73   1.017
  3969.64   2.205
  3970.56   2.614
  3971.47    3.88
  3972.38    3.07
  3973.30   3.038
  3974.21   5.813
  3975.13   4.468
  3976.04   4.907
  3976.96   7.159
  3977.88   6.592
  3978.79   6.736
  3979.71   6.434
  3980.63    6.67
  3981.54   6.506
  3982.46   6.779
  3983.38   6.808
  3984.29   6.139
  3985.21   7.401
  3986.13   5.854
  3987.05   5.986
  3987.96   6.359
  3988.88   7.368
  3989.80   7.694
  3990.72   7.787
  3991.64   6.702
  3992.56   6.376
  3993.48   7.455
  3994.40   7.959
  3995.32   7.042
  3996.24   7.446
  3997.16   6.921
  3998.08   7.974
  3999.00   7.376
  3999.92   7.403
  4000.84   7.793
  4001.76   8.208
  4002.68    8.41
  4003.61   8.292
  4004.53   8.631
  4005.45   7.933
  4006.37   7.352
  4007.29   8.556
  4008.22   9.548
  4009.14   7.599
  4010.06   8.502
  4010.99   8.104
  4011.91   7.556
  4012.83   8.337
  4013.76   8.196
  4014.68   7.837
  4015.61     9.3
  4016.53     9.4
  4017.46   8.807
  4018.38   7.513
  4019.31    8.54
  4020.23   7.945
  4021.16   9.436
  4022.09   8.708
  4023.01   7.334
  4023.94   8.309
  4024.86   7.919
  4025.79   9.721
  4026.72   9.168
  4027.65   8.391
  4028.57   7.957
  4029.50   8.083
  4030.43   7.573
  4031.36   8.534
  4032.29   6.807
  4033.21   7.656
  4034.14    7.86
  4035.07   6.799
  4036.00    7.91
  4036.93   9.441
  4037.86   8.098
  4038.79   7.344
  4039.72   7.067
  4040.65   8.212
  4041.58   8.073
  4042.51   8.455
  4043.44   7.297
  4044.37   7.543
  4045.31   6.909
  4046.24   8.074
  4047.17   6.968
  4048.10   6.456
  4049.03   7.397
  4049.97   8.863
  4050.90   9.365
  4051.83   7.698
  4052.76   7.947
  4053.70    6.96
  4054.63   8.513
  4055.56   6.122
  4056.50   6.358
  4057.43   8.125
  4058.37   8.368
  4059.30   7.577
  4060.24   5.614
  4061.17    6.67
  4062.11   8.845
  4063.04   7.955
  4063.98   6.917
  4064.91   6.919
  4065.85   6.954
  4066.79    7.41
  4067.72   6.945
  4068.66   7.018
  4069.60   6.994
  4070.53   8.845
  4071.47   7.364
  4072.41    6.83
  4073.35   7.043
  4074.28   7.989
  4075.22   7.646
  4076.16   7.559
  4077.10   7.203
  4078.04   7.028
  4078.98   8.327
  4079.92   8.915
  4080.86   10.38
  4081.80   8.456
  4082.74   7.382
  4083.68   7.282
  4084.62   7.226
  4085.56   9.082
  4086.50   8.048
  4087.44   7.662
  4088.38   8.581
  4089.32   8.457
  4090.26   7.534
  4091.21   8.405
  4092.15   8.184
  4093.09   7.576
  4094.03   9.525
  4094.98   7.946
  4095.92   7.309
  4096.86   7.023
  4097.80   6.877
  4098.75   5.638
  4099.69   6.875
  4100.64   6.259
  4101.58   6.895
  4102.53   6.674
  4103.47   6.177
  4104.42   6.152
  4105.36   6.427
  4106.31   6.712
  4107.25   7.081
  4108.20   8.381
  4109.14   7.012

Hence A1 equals 1.9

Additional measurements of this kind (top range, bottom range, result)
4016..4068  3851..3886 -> 2.05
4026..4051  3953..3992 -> 1.61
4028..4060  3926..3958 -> 1.97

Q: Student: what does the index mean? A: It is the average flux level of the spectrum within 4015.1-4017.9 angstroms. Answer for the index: 9.13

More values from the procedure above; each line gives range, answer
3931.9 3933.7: 2.08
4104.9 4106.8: 6.58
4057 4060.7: 7.4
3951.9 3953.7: 5.96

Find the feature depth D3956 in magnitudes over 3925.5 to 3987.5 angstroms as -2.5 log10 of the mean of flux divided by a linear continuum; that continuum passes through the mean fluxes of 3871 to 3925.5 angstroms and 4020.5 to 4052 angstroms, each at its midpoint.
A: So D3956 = 0.413 mag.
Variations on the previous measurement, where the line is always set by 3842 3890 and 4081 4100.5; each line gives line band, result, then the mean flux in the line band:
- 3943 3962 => 0.06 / 5.31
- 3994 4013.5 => -0.23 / 7.95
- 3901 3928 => -0.07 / 5.35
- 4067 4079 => 0.01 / 7.41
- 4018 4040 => -0.19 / 8.1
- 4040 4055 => -0.10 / 7.78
